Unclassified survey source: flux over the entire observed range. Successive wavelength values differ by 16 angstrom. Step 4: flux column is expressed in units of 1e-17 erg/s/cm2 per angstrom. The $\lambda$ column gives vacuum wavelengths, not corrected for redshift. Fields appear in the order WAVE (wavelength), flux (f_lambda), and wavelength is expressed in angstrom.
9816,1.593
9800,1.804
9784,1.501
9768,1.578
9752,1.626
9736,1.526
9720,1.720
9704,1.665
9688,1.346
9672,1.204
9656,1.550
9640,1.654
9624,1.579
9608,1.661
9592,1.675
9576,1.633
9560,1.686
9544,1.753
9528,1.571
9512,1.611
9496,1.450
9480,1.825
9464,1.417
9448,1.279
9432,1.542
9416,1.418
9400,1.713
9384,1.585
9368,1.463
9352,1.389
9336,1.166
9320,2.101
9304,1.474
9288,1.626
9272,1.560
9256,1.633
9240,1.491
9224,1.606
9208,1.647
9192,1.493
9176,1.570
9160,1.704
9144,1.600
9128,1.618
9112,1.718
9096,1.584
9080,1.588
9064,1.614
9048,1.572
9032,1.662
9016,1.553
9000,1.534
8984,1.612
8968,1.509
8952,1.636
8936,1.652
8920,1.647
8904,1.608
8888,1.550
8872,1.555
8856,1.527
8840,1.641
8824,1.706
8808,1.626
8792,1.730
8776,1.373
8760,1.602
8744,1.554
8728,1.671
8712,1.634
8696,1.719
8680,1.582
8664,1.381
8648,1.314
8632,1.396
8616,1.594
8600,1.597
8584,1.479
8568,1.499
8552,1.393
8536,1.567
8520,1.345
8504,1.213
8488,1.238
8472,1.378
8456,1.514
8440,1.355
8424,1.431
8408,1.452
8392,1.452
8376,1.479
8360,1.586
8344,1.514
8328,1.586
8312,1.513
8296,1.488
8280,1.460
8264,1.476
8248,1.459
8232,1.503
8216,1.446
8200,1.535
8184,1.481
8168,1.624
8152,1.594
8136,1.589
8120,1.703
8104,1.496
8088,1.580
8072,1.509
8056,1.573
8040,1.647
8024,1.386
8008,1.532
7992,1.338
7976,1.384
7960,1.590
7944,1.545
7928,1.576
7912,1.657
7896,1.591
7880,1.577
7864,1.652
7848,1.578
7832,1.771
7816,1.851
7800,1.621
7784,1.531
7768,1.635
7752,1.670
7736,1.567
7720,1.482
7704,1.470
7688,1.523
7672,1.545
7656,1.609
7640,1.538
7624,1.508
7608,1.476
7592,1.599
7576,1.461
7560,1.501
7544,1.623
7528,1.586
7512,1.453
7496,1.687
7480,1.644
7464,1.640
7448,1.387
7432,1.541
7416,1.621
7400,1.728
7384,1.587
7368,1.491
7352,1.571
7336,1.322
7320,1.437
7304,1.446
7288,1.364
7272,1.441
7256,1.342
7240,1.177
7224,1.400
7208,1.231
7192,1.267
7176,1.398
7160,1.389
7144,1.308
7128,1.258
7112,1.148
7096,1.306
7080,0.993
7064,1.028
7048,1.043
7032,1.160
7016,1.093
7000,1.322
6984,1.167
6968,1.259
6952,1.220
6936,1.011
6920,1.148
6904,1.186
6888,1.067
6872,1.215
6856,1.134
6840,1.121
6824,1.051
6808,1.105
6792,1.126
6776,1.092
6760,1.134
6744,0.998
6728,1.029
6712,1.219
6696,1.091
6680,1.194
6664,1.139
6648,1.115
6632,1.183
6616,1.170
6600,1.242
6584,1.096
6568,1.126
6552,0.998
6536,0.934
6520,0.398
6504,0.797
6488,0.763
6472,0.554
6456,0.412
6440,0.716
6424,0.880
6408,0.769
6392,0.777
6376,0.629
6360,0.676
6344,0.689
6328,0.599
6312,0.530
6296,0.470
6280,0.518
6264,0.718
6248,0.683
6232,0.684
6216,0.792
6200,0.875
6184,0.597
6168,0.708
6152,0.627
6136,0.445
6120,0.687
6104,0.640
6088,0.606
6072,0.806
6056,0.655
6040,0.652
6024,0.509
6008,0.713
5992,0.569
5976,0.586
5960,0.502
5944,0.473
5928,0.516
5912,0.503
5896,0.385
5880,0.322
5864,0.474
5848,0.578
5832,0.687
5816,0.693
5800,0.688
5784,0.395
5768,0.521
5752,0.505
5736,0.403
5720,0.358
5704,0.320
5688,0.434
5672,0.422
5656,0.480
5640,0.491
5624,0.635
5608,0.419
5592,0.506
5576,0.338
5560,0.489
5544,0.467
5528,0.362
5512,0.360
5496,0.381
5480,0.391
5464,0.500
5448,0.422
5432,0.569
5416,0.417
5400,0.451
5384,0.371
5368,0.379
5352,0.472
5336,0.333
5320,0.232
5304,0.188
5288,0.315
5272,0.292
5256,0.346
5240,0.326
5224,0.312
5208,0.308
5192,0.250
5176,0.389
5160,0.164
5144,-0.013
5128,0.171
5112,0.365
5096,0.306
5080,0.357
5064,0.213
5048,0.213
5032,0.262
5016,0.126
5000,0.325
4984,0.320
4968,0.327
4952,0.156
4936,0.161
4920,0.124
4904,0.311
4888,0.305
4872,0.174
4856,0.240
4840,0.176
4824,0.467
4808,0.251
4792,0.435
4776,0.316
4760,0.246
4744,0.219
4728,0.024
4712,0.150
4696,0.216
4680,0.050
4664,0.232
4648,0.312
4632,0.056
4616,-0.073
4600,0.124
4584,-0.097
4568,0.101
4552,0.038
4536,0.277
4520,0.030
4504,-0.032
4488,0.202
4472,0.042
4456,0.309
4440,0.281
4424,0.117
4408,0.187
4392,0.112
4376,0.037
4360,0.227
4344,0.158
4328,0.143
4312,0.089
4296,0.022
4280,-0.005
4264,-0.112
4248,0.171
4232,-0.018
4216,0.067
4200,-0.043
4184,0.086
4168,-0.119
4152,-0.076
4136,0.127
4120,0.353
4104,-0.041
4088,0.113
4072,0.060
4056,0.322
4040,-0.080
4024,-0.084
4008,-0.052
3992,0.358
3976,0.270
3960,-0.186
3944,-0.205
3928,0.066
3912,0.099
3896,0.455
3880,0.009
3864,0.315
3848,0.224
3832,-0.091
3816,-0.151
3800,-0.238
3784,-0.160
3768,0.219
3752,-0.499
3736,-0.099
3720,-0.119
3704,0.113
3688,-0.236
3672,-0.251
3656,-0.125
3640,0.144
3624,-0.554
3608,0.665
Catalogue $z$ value 0.642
